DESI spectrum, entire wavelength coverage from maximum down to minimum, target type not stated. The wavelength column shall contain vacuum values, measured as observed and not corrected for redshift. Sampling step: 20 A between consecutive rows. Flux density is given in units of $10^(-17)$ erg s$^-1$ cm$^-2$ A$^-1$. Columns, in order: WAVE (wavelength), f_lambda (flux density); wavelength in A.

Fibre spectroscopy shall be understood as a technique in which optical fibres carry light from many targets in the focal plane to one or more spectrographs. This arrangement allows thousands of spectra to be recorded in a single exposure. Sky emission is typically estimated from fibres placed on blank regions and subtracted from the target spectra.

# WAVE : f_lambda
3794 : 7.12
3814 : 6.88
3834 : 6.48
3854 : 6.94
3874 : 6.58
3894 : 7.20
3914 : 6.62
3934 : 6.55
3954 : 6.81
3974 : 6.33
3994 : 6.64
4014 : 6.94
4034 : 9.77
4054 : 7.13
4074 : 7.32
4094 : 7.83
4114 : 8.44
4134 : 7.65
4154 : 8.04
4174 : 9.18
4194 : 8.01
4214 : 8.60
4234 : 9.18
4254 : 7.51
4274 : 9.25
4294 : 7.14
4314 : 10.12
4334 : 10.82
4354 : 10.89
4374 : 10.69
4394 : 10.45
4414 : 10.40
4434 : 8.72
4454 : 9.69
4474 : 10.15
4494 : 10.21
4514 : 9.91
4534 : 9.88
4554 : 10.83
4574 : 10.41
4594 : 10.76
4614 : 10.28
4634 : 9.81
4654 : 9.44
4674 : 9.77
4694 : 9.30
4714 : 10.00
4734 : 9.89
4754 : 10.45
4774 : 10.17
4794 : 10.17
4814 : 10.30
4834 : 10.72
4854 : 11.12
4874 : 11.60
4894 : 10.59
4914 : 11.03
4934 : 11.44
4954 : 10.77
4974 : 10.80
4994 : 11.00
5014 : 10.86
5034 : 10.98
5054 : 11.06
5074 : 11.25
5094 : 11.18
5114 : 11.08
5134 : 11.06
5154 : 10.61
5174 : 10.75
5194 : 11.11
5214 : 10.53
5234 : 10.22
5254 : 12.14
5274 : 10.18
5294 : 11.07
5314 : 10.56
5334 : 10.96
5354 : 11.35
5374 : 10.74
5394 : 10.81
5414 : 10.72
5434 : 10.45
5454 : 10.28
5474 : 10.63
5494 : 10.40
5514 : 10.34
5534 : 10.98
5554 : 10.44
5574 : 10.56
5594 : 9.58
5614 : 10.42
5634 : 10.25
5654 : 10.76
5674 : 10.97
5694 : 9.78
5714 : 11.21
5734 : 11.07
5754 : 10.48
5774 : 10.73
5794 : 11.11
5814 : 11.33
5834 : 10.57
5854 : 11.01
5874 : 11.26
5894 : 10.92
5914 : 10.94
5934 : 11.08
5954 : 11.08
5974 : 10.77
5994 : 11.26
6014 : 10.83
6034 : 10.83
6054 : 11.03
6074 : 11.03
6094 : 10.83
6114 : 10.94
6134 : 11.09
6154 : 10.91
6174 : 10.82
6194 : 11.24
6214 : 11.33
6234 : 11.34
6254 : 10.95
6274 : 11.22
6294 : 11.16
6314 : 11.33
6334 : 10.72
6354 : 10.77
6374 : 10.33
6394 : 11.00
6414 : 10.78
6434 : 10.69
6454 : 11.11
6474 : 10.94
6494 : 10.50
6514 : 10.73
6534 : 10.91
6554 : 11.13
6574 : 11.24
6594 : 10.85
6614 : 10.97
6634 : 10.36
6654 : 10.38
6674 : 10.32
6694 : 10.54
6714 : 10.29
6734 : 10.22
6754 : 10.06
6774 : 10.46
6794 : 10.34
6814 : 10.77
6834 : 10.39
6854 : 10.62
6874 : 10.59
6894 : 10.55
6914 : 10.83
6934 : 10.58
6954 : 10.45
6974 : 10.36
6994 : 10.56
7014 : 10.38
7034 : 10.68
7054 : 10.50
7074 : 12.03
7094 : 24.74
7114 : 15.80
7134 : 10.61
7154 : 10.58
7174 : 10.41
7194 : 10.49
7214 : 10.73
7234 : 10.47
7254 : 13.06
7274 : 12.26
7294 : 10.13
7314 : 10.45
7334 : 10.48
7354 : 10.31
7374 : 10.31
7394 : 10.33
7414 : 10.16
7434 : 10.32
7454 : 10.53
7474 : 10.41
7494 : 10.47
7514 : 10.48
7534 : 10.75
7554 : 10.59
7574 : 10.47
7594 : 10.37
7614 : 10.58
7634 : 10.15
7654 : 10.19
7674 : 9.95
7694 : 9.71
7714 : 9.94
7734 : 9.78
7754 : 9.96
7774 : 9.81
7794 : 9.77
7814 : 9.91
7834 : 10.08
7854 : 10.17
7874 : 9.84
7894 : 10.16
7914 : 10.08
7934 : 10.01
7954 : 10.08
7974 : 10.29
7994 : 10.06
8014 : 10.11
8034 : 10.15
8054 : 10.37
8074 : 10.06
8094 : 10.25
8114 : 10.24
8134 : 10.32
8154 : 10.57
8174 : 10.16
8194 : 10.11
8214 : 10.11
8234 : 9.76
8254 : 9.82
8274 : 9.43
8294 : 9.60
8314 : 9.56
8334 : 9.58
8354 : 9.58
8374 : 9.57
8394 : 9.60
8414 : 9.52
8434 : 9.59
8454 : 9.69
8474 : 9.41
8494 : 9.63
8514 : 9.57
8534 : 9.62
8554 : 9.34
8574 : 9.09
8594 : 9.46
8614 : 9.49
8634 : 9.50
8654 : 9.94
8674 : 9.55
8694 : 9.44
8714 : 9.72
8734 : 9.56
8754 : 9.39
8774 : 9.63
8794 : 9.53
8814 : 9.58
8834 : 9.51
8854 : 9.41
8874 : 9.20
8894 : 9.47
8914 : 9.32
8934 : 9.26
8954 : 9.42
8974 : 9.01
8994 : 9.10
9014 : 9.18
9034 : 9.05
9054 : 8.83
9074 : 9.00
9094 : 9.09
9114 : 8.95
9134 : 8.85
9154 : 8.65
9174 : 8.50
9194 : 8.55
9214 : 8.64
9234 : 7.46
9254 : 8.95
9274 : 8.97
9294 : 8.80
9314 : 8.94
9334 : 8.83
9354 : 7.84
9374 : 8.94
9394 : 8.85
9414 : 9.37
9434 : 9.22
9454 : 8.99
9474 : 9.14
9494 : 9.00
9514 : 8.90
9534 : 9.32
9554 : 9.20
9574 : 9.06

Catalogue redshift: 0.08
